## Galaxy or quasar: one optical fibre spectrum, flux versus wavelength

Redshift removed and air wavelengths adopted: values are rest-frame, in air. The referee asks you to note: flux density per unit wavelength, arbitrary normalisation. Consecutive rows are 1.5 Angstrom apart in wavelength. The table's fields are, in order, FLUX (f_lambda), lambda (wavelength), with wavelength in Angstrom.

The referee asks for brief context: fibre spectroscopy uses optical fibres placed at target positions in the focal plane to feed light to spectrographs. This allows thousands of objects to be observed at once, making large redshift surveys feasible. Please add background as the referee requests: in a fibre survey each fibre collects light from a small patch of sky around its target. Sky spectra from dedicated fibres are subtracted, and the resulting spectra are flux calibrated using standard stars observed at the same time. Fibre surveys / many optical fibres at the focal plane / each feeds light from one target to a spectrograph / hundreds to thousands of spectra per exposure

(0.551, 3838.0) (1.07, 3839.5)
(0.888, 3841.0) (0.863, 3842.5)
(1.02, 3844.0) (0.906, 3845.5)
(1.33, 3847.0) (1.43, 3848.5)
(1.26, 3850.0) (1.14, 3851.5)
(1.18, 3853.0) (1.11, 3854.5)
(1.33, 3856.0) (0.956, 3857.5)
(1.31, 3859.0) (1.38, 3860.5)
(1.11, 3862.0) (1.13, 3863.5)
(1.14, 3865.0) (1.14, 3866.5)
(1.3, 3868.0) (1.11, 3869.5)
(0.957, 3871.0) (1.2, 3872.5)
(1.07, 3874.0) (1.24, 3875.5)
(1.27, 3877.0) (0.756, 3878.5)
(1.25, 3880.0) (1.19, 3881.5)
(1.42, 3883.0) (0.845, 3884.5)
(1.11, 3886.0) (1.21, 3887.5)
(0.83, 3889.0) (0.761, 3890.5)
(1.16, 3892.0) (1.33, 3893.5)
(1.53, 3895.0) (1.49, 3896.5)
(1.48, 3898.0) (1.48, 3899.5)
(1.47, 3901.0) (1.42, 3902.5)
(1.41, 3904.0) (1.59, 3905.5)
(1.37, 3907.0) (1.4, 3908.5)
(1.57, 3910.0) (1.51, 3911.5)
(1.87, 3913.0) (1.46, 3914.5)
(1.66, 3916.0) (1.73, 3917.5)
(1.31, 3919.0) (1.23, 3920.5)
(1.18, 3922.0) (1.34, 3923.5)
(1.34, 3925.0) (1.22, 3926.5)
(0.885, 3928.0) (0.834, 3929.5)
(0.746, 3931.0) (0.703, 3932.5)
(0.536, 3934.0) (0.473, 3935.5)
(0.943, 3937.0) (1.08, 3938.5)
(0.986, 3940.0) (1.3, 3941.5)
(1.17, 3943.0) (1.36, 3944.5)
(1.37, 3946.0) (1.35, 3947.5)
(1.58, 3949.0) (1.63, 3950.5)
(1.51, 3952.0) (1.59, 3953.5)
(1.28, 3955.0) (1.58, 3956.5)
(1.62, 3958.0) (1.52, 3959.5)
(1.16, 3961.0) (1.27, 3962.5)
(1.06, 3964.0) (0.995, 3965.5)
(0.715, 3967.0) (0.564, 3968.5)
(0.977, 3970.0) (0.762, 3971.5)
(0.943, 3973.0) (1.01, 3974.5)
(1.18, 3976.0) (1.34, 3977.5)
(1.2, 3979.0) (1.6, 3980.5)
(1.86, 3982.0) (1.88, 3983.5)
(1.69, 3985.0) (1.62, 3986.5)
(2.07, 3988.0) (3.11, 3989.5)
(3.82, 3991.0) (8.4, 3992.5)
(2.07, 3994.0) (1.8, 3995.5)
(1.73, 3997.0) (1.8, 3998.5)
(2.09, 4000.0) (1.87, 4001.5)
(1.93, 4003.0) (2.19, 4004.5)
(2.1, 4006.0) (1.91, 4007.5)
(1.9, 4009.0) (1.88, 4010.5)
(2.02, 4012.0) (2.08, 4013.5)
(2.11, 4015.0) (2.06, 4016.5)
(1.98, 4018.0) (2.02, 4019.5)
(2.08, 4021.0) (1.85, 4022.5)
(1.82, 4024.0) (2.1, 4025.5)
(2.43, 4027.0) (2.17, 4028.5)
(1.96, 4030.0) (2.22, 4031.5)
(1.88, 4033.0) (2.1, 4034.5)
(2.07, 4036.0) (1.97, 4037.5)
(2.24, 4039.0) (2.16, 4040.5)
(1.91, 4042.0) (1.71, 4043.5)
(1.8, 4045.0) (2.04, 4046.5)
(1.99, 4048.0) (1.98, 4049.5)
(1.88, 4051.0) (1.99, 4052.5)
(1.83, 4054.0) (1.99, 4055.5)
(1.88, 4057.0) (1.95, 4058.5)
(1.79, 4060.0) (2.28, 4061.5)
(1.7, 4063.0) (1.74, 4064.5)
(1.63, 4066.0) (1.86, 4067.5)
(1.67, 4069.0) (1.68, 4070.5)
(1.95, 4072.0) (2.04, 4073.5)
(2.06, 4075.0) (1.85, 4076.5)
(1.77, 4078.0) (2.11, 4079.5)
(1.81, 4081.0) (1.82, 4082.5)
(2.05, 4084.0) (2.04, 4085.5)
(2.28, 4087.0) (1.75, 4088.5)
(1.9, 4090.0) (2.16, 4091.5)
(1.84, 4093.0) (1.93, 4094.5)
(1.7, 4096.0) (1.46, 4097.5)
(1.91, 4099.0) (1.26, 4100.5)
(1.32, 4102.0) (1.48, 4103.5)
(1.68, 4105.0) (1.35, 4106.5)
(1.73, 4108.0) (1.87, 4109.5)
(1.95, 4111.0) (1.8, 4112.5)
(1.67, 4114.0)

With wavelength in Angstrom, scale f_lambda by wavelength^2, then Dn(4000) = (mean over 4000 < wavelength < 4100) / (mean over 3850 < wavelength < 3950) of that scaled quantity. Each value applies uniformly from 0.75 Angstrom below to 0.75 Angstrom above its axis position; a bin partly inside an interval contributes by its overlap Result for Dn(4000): 1.73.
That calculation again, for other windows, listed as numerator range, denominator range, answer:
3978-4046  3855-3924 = 1.79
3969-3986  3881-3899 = 1.14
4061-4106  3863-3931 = 1.58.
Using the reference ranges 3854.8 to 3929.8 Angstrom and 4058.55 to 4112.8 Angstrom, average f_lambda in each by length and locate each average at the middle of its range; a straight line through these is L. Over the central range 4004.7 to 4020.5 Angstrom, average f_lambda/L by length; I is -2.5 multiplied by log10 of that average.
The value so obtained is -0.24 mag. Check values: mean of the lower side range 1.27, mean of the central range 2.01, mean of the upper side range 1.81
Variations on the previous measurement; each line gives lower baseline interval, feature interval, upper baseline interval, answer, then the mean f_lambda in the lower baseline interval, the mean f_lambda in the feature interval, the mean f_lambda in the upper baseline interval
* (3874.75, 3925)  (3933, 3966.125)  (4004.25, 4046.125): 0.28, 1.33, 1.24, 2.02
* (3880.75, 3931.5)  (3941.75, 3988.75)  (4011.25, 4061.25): 0.21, 1.31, 1.34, 2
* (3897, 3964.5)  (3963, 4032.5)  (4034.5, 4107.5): -0.22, 1.3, 1.93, 1.86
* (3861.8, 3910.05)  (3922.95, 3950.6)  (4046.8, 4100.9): 0.29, 1.23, 1.08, 1.88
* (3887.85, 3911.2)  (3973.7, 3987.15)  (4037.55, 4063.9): 0.13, 1.35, 1.48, 1.95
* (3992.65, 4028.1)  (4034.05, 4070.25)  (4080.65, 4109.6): 0.01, 2.1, 1.92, 1.76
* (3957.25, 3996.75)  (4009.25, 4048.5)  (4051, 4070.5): -0.11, 1.78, 2.02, 1.85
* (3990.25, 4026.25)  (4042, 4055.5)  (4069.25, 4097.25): 0.10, 2.32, 1.91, 1.92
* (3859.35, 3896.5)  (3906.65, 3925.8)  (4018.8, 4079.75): -0.10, 1.15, 1.46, 1.95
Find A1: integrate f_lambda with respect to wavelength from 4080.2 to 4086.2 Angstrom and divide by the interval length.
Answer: 1.93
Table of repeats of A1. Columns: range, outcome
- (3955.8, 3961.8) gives 1.47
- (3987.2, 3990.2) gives 2.57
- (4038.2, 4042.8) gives 2.1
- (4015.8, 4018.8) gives 2.02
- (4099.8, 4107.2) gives 1.42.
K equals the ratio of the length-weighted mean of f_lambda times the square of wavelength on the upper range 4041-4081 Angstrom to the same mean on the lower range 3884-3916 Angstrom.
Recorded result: 1.51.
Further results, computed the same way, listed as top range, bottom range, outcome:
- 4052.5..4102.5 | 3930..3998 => 1.27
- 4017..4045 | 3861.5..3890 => 1.97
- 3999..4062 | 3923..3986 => 1.74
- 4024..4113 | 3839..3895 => 1.84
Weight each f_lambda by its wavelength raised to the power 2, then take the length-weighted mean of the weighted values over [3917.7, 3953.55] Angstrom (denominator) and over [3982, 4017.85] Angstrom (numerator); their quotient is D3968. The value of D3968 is 2.1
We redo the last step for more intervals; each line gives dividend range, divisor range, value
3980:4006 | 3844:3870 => 2.20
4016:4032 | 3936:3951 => 1.71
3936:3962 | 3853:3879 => 1.22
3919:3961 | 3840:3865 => 1.10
